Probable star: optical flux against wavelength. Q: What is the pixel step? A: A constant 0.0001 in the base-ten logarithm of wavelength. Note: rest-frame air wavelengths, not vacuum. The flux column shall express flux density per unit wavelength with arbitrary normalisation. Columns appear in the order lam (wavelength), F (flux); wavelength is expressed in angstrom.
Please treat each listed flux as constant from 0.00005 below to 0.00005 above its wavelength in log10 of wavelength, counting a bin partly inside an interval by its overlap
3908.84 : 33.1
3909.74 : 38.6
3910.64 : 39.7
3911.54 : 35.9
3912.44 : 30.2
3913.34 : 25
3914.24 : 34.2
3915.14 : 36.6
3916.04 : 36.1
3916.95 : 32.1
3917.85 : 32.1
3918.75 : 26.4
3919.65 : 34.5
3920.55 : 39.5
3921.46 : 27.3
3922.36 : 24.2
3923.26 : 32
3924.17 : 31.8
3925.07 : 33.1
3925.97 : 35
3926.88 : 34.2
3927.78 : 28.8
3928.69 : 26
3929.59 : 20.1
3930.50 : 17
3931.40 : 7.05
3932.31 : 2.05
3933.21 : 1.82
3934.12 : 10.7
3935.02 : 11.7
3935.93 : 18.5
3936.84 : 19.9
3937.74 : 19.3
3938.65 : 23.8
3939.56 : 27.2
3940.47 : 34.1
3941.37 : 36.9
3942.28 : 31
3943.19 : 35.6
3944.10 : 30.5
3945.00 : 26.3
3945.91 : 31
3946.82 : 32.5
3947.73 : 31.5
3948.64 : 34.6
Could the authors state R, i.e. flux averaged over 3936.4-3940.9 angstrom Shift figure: 24.8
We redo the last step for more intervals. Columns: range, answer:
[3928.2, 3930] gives 23.2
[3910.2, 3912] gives 37.8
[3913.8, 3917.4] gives 34.7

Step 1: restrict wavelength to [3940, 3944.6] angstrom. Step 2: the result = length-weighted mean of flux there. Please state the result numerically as 33.6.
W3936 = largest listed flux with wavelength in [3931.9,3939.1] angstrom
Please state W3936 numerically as 23.8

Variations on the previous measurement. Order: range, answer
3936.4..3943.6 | 36.9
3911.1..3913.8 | 35.9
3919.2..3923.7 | 39.5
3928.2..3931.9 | 26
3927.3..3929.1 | 28.8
